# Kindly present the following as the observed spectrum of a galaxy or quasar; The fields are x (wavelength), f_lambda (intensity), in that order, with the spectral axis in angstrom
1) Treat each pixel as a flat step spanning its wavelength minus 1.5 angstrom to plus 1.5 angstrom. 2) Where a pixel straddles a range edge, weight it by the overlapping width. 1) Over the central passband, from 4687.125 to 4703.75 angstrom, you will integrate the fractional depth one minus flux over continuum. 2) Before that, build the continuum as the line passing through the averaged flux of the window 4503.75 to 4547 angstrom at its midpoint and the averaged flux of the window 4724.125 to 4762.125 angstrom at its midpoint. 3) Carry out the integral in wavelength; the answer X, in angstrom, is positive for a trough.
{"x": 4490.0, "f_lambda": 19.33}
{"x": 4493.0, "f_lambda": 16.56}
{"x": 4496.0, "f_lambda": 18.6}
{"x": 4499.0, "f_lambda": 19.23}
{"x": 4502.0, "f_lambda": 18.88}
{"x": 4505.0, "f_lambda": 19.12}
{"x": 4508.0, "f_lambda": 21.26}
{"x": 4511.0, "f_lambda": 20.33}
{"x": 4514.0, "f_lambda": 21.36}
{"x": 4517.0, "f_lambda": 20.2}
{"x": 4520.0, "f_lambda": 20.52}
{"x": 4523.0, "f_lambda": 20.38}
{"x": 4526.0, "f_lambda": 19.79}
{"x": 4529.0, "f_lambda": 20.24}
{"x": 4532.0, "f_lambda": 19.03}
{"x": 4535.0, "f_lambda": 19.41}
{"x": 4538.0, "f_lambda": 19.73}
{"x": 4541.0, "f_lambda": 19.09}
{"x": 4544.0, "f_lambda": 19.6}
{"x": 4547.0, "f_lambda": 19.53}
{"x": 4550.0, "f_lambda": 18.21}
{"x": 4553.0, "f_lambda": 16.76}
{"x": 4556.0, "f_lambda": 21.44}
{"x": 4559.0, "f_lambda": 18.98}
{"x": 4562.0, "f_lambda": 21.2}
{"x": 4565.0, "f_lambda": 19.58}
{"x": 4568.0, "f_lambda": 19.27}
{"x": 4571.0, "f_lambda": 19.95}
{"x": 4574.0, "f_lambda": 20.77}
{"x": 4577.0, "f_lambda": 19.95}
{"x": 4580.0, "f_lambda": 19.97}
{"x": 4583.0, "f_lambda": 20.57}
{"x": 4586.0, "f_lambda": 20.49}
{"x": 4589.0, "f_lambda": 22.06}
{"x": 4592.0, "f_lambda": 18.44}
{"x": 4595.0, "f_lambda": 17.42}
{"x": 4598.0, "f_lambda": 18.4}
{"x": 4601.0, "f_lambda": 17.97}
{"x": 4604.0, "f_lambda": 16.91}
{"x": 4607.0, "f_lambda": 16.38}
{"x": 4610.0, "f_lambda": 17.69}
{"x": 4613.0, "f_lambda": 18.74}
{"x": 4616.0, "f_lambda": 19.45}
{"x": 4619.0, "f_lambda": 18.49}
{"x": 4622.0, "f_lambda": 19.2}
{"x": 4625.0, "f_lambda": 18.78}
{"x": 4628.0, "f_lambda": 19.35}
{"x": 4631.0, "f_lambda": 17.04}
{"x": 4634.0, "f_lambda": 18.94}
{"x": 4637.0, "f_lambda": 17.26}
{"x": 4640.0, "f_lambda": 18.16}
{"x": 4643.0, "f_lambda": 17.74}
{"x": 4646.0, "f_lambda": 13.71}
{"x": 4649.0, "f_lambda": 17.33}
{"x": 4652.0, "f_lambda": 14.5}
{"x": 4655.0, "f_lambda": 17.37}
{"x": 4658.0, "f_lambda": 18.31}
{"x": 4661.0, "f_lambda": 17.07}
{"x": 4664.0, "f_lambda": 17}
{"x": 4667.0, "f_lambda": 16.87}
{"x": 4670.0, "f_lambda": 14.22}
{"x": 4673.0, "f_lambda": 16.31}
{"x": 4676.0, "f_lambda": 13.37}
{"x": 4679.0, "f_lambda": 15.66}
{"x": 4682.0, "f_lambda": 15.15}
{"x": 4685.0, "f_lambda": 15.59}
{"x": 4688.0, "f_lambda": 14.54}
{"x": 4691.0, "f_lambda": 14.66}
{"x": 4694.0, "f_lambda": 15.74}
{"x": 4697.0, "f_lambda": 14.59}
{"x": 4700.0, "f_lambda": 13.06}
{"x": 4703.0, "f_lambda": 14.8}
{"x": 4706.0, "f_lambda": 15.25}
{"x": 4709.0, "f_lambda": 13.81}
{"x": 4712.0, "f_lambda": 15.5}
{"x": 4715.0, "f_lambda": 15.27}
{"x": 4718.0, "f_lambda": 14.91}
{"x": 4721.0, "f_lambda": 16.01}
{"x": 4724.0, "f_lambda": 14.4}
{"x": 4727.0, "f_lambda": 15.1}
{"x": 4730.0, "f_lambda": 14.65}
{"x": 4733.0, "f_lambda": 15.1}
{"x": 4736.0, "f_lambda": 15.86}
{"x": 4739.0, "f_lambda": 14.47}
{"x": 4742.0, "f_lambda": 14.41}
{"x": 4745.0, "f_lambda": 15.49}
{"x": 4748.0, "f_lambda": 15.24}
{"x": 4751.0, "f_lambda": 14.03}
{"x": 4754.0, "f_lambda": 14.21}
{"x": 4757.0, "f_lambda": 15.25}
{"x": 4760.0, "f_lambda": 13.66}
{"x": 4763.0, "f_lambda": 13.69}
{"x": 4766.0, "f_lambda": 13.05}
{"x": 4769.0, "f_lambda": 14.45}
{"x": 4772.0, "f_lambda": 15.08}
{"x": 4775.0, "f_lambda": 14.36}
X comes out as 1.4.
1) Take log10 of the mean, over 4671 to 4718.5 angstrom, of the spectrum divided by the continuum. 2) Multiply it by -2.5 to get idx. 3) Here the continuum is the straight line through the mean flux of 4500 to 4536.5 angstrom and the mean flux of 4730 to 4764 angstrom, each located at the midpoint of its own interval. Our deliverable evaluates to 0.07 mag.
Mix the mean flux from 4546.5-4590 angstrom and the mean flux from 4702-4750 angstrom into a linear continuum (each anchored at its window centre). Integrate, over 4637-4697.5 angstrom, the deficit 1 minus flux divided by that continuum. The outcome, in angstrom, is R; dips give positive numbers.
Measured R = 3.2 angstrom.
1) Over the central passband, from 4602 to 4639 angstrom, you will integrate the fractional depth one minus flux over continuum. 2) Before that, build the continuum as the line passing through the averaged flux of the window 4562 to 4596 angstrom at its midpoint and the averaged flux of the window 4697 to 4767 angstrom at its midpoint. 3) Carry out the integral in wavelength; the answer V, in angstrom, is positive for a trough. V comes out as 0.65 angstrom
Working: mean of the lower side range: 20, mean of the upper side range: 14.7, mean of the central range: 18.2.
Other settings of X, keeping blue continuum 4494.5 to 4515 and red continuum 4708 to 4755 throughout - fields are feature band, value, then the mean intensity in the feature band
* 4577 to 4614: -2.0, 18.8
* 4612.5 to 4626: -1.3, 19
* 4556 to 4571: -1.1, 19.9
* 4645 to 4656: 0.6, 15.7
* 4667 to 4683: 1.0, 15.1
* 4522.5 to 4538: -0.4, 19.7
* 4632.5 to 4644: -0.8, 18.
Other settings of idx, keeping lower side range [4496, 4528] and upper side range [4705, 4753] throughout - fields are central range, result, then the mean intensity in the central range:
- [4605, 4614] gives 0.02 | 17.5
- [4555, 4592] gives -0.09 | 20.3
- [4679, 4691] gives 0.06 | 15.1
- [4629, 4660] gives -0.01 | 17.1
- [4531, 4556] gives 0.01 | 19.1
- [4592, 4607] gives 0.02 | 17.6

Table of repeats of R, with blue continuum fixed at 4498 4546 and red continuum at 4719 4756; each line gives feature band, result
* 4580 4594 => -1.4 angstrom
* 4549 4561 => 0.1 angstrom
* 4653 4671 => -0.2 angstrom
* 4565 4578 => -0.8 angstrom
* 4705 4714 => 0.4 angstrom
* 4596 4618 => 0.0 angstrom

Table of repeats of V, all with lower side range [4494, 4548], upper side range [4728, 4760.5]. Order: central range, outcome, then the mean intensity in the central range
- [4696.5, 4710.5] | 1.3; 14.3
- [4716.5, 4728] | 0.1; 15.1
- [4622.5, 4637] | -0.9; 18.4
